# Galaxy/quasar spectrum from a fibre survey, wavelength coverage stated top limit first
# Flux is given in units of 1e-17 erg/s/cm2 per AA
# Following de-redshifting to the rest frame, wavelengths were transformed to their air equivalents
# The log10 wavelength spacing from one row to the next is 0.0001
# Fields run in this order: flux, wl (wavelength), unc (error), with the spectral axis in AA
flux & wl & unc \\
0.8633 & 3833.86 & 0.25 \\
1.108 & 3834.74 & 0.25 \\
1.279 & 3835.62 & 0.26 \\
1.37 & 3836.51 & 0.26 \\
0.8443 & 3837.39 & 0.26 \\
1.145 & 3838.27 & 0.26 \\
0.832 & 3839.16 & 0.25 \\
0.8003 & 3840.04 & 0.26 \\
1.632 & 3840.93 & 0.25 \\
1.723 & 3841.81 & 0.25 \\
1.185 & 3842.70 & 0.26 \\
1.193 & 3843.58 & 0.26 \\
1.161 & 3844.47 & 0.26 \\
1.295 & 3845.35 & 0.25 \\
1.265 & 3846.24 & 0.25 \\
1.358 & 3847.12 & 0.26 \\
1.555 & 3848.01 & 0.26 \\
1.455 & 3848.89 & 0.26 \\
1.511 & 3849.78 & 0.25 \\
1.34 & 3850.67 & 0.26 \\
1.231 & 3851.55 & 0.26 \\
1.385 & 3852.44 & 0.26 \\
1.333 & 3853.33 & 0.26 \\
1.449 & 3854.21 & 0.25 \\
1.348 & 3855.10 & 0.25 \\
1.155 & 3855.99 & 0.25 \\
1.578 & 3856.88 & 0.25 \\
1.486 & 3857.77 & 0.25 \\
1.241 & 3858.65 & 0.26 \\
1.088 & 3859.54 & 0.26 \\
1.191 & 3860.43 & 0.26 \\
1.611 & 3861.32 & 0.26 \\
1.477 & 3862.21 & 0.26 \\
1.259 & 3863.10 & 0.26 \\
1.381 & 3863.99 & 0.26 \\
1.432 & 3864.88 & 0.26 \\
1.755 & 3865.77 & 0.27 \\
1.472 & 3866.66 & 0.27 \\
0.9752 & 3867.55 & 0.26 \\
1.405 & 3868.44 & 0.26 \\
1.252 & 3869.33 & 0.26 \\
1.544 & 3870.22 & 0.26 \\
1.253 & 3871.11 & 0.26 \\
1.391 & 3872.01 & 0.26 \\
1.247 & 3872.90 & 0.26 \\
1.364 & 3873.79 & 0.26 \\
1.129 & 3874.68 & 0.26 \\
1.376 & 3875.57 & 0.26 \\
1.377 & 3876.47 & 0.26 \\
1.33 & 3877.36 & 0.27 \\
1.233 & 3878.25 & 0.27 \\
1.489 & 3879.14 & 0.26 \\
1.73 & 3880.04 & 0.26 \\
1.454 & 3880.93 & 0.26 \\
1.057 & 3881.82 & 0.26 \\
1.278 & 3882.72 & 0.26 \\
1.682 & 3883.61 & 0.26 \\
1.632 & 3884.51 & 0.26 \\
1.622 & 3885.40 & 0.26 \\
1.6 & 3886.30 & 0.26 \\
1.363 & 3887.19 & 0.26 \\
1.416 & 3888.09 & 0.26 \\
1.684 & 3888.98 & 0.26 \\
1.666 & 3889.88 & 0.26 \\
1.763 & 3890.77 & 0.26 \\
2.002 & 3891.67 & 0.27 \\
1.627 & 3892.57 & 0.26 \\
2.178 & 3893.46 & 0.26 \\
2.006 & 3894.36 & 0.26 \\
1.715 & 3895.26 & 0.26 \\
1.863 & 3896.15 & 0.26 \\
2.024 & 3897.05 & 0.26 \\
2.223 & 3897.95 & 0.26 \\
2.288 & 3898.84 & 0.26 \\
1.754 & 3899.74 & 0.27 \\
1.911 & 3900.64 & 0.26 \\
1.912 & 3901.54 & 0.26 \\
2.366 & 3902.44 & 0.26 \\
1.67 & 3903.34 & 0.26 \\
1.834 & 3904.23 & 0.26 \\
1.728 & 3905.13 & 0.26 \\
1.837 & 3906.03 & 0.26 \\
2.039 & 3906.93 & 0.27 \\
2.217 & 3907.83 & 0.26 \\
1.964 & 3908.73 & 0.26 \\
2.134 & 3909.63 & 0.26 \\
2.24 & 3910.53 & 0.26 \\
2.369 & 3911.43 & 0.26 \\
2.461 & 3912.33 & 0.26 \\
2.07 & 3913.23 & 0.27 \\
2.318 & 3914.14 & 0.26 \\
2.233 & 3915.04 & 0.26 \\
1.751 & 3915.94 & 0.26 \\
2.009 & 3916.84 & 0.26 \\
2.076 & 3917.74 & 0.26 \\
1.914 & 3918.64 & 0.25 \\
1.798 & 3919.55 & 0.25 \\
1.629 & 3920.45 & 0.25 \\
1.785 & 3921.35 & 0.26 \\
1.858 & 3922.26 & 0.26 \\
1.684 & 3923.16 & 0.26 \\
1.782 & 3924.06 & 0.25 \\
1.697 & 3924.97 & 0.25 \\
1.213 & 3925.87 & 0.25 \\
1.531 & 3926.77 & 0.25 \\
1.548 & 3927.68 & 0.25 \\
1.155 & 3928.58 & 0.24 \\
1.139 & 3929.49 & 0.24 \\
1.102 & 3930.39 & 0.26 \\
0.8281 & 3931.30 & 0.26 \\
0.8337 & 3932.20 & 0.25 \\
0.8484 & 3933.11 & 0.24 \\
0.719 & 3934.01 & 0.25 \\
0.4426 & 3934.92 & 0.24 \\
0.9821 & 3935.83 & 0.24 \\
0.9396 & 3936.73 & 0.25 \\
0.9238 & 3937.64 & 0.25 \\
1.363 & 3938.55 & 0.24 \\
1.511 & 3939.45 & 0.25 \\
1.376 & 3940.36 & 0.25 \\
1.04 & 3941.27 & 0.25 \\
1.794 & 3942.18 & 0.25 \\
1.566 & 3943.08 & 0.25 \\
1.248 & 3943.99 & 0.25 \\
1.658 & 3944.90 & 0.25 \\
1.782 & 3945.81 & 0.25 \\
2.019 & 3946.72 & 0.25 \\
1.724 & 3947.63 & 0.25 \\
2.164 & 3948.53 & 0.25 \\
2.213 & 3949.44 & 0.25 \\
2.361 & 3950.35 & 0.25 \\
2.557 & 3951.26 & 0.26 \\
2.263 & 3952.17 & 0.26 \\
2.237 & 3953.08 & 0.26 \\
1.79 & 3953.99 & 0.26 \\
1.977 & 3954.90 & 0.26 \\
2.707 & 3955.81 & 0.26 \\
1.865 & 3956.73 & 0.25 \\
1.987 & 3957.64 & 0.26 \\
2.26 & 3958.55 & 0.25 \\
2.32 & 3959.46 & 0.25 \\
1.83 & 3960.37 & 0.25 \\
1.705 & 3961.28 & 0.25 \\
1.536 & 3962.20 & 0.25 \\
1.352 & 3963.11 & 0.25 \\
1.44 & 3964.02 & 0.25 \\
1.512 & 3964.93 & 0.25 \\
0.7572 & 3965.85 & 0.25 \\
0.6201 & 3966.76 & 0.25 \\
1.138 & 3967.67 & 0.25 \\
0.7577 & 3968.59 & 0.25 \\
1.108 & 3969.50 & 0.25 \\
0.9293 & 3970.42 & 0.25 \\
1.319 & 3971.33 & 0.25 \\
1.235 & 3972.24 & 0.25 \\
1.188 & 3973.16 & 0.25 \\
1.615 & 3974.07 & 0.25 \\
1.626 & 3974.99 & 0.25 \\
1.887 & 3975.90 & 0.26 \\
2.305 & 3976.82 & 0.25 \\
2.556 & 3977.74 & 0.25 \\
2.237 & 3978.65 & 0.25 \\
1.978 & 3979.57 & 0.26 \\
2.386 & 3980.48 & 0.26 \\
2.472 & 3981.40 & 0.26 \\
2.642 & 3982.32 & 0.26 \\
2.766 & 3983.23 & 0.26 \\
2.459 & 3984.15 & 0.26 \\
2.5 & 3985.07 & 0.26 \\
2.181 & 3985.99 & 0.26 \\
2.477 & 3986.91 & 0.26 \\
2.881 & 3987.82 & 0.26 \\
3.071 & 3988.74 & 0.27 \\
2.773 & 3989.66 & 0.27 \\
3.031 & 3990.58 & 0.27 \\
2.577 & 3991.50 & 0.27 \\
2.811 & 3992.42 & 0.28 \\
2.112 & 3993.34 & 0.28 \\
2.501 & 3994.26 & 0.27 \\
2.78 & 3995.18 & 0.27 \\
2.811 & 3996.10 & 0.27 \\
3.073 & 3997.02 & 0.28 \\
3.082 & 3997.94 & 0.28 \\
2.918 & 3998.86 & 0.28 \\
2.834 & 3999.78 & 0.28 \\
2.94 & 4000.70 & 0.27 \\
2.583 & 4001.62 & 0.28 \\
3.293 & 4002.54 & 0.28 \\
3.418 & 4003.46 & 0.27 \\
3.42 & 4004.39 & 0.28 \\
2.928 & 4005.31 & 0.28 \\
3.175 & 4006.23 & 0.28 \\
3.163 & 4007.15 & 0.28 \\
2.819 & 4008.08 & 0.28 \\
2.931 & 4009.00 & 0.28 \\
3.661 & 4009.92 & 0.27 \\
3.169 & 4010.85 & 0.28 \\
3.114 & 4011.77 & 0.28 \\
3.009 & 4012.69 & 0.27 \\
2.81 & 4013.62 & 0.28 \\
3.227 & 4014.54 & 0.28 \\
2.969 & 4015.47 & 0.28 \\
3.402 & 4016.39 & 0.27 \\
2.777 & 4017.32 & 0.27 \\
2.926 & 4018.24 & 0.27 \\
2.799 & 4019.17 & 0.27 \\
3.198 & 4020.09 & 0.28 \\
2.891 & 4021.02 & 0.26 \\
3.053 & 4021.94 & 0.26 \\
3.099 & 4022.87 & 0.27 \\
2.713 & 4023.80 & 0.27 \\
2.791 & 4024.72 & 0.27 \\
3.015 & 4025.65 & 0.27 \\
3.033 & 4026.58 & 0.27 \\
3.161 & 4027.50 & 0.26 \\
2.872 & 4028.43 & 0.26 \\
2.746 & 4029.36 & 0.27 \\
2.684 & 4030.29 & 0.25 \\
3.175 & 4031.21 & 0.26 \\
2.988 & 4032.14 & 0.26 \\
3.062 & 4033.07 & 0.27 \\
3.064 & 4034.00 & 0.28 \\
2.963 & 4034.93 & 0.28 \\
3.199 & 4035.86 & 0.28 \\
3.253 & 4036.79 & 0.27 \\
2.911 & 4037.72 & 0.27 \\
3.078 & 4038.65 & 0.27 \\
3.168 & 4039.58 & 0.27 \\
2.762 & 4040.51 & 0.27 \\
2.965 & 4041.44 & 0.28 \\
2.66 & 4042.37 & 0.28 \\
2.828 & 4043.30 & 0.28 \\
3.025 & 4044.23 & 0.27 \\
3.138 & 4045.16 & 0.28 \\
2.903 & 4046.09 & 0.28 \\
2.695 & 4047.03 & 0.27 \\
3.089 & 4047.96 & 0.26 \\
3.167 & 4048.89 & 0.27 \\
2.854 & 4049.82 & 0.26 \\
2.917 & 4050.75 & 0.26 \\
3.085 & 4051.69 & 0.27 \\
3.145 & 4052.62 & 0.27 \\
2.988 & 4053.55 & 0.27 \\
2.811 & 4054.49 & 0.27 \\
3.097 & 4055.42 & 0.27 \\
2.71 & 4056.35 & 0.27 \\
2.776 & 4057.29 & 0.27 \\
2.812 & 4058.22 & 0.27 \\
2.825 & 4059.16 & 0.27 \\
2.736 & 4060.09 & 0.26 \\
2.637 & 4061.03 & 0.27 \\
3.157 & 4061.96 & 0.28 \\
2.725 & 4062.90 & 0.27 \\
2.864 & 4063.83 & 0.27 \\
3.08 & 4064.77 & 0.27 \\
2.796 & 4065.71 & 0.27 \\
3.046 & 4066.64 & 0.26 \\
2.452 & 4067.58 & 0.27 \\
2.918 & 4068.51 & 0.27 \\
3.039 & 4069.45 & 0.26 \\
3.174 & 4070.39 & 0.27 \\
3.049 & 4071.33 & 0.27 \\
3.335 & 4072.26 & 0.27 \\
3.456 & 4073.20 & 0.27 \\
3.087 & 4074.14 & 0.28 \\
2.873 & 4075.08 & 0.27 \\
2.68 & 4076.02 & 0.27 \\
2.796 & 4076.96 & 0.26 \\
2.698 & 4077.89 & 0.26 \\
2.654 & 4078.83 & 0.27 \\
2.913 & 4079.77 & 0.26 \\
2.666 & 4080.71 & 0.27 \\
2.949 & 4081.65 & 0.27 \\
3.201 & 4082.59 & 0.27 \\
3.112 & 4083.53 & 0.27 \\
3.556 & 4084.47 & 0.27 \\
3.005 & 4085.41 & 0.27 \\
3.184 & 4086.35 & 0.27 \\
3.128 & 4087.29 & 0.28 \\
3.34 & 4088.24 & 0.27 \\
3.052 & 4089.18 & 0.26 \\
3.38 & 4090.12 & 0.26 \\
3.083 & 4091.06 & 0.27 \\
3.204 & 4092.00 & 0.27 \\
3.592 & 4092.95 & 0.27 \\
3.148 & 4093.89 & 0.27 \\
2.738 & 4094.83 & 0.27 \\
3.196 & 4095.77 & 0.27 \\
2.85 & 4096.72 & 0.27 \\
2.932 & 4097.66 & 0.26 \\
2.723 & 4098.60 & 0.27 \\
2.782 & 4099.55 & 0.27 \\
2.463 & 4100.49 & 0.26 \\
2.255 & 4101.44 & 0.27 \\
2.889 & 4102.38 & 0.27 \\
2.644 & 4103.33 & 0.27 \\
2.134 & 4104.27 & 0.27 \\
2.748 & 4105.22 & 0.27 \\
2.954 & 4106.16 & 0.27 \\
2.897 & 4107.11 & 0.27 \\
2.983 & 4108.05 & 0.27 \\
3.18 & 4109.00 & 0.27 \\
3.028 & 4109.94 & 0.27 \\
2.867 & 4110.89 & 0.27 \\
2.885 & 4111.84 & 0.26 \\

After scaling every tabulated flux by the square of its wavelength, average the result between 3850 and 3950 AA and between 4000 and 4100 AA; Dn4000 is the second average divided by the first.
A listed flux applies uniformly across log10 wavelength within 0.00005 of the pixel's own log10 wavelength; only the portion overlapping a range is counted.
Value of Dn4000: 2.0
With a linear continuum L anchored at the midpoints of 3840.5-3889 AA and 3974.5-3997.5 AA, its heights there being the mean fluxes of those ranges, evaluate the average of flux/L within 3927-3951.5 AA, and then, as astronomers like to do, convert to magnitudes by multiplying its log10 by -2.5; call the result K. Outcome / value 0.44 mag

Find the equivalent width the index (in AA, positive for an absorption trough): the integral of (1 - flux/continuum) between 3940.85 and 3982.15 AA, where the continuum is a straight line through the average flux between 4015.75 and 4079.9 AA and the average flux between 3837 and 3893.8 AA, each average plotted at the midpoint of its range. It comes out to 8.3 AA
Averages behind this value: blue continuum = 1.39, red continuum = 2.95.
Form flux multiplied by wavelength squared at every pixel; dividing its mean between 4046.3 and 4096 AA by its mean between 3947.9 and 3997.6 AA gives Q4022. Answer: 1.5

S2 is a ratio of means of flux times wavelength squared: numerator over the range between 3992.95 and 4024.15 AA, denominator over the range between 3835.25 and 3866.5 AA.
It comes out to 2.4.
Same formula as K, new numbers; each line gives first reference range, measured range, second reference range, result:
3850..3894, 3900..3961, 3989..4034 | 0.176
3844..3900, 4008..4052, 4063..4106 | -0.166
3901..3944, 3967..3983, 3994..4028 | 0.387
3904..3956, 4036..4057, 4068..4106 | -0.128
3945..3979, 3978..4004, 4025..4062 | -0.232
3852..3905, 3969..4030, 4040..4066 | -0.070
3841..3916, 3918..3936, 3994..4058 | 0.462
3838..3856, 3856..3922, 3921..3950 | -0.241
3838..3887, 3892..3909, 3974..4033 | -0.121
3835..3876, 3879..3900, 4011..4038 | -0.034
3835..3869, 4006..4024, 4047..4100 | -0.196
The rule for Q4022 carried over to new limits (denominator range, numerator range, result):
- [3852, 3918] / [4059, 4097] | 2.00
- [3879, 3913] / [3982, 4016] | 1.65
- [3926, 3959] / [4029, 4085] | 2.00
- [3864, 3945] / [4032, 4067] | 1.99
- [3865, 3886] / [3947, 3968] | 1.38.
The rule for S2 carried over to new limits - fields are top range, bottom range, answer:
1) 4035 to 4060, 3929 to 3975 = 2.07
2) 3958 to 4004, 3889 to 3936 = 1.29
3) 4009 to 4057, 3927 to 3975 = 2.10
